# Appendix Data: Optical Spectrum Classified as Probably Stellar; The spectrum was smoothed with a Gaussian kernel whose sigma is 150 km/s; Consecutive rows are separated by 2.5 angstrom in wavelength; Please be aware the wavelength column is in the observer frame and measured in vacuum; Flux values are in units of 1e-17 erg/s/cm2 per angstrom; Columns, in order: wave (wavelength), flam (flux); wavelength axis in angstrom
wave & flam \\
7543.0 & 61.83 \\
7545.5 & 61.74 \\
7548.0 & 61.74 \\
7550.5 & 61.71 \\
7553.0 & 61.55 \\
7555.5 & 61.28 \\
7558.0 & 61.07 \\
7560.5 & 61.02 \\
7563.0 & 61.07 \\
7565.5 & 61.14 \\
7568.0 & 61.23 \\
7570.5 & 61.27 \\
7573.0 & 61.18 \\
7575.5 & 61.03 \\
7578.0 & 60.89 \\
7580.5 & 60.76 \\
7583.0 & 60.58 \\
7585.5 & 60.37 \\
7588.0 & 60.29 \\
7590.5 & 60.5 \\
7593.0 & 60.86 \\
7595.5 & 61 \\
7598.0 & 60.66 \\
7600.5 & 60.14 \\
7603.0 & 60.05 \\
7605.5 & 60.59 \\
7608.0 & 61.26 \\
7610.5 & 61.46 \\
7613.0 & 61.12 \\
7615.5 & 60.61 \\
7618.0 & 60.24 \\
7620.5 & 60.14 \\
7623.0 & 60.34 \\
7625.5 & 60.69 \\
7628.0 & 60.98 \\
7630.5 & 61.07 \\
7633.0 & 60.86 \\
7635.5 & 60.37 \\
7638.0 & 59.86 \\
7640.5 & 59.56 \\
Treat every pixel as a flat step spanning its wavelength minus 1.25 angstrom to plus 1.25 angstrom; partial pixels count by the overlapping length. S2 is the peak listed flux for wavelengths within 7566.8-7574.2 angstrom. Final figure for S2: 61.27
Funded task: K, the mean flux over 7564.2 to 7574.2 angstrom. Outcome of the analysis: 61.2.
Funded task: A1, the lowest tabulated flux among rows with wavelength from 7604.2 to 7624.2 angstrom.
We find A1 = 60.14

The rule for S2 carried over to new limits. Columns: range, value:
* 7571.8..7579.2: 61.18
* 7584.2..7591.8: 60.5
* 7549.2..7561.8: 61.71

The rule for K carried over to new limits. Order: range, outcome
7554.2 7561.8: 61.1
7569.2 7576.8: 61.2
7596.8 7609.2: 60.5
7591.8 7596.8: 60.9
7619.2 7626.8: 60.4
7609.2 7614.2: 61.3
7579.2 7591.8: 60.5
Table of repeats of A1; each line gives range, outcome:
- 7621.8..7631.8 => 60.34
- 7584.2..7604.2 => 60.05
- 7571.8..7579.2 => 60.89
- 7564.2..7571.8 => 61.14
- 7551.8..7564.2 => 61.02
